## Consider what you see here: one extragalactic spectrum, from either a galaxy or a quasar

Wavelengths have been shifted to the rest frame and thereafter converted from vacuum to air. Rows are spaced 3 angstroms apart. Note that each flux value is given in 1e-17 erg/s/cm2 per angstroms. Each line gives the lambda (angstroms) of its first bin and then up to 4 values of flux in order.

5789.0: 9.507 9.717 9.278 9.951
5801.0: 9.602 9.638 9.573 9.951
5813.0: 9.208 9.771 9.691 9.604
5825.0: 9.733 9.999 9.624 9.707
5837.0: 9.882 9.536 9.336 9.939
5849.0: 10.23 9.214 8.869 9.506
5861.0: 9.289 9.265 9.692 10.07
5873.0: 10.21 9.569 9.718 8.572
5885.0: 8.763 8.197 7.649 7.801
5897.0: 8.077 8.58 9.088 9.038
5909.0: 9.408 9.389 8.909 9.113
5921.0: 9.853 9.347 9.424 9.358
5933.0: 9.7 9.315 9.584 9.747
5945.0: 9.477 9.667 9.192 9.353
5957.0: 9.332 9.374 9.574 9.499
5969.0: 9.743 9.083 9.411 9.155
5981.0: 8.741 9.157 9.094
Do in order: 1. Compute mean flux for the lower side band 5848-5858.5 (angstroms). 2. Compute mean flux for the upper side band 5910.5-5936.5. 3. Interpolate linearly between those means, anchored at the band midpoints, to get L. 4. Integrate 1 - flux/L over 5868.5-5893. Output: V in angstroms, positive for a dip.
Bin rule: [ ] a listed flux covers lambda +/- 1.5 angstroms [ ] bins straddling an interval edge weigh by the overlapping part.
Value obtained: 0.9 angstroms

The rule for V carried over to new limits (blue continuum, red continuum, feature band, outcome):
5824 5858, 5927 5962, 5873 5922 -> 3.3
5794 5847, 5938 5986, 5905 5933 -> 0.4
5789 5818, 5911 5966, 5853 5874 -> 0.0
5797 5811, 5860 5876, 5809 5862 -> 0.6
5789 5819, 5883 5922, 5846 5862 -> -0.5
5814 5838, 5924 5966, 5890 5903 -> 1.9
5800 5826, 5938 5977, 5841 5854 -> -0.1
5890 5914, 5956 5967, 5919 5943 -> -1.3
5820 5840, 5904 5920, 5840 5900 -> 2.1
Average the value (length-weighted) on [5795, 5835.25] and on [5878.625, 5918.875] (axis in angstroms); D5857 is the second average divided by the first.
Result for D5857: 0.9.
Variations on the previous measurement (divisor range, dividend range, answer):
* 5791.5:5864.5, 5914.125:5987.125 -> 0.98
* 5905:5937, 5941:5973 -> 1.01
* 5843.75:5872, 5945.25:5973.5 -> 0.99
